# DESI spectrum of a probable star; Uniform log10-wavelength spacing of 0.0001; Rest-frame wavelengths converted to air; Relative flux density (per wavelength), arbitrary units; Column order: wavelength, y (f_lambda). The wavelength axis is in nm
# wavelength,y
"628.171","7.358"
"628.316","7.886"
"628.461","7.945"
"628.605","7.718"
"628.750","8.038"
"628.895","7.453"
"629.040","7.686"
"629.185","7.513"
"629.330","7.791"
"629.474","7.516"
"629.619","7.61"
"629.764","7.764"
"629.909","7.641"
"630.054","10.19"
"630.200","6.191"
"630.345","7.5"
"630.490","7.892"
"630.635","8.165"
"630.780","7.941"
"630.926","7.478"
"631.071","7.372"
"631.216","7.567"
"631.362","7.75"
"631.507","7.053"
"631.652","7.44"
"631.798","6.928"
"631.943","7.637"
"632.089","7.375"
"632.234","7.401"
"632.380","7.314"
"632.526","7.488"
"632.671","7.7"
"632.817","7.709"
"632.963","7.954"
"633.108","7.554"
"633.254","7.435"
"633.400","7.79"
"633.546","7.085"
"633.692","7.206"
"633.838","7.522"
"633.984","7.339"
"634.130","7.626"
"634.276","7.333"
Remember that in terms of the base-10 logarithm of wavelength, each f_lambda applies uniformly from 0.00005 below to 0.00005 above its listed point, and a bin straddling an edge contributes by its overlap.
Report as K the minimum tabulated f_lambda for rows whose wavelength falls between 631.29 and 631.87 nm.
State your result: 6.928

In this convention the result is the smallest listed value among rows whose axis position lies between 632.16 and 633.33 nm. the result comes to 7.314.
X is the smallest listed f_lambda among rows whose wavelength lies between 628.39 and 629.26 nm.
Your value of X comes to 7.453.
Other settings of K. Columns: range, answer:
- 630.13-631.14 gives 6.191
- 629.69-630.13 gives 7.641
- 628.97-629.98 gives 7.513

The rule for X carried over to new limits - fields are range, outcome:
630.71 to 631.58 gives 7.053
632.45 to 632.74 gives 7.488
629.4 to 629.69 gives 7.516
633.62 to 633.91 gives 7.206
